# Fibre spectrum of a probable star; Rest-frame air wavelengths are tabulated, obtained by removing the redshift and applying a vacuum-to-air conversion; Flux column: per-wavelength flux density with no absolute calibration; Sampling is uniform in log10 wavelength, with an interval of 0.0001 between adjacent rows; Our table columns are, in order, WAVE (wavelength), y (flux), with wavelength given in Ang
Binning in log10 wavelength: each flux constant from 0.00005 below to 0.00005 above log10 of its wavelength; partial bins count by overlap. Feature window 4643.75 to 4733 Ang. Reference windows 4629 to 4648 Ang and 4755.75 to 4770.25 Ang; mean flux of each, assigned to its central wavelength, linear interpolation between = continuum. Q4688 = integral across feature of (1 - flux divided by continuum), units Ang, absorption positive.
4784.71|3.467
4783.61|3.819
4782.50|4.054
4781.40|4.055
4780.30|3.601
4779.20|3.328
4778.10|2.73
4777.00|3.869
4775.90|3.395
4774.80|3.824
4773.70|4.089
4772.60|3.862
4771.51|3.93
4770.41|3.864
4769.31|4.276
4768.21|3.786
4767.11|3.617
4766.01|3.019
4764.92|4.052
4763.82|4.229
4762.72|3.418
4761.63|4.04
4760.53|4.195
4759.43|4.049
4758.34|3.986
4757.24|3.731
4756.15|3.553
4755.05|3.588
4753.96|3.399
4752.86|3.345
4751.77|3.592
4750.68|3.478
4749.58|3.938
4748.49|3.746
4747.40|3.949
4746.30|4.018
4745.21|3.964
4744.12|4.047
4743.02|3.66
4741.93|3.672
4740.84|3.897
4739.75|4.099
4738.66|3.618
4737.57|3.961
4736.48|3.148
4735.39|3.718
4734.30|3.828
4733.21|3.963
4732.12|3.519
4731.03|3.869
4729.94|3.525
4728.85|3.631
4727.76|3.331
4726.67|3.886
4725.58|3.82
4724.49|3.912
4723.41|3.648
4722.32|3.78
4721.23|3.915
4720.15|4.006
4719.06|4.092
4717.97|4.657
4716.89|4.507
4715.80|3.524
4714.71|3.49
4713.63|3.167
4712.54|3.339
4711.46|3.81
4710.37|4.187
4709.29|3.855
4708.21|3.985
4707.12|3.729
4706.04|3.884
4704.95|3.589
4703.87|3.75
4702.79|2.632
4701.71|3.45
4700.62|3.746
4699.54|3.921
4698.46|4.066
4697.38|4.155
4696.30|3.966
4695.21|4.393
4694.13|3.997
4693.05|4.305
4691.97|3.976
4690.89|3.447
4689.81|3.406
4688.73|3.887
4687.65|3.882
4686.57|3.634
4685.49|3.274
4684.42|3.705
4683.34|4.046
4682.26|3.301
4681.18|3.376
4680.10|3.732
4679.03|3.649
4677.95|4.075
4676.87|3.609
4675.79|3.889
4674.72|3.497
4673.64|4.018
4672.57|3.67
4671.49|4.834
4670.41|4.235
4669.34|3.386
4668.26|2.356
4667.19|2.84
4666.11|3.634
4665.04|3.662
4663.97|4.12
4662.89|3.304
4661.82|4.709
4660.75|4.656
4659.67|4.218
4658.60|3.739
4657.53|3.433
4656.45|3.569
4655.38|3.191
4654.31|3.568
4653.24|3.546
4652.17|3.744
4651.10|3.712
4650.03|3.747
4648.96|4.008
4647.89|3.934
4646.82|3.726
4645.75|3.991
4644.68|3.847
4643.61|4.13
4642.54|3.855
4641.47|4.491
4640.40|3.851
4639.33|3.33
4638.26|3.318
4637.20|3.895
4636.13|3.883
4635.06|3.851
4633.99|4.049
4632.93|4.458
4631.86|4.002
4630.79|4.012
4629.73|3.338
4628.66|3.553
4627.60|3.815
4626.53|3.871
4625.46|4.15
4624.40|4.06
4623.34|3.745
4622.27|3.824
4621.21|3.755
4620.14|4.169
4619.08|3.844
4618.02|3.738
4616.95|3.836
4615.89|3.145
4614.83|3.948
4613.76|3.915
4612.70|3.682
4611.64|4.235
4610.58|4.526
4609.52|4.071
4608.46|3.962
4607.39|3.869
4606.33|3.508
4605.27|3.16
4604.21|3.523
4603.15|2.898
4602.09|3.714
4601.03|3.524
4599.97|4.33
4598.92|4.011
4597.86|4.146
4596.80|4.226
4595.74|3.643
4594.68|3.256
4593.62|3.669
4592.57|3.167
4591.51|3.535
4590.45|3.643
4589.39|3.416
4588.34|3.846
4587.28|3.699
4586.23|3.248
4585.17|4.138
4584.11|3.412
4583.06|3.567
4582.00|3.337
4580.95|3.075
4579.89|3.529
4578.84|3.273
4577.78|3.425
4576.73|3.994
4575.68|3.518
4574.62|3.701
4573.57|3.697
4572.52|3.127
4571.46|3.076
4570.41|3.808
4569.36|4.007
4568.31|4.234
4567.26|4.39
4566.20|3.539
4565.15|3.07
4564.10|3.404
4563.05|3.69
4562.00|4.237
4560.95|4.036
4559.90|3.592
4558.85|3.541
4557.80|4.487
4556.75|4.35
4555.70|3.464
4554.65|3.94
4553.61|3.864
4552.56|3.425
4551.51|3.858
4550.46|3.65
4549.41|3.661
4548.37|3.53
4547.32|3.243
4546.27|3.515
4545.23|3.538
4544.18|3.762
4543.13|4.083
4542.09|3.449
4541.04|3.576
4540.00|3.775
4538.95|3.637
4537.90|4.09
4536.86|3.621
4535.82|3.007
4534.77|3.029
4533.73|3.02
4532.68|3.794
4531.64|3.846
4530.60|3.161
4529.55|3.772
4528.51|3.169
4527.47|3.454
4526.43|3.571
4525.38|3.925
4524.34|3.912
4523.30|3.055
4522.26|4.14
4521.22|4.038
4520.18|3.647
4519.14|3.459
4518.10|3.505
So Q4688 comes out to 2.3 Ang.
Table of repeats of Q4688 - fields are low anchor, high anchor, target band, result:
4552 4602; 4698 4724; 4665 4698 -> 0.2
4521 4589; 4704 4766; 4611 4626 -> -0.7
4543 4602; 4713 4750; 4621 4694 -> -0.7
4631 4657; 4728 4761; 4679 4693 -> 0.5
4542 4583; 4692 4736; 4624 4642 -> -0.7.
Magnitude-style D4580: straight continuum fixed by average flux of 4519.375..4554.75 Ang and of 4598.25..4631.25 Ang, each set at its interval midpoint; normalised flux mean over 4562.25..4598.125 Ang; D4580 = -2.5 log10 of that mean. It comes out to 0.033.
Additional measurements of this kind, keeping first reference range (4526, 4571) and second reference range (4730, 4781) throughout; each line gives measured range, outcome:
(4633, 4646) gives -0.05 mag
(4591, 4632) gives -0.02 mag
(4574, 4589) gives 0.04 mag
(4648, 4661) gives -0.01 mag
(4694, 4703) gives -0.03 mag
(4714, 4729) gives -0.04 mag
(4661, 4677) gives -0.01 mag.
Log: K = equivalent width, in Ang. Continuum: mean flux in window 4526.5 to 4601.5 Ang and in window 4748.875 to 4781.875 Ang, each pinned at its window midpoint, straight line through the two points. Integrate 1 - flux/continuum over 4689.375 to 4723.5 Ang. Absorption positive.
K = -1.2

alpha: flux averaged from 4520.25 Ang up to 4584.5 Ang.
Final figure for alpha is 3.64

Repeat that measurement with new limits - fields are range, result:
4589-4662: 3.81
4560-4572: 3.76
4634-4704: 3.77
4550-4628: 3.73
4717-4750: 3.84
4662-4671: 3.5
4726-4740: 3.69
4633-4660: 3.79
